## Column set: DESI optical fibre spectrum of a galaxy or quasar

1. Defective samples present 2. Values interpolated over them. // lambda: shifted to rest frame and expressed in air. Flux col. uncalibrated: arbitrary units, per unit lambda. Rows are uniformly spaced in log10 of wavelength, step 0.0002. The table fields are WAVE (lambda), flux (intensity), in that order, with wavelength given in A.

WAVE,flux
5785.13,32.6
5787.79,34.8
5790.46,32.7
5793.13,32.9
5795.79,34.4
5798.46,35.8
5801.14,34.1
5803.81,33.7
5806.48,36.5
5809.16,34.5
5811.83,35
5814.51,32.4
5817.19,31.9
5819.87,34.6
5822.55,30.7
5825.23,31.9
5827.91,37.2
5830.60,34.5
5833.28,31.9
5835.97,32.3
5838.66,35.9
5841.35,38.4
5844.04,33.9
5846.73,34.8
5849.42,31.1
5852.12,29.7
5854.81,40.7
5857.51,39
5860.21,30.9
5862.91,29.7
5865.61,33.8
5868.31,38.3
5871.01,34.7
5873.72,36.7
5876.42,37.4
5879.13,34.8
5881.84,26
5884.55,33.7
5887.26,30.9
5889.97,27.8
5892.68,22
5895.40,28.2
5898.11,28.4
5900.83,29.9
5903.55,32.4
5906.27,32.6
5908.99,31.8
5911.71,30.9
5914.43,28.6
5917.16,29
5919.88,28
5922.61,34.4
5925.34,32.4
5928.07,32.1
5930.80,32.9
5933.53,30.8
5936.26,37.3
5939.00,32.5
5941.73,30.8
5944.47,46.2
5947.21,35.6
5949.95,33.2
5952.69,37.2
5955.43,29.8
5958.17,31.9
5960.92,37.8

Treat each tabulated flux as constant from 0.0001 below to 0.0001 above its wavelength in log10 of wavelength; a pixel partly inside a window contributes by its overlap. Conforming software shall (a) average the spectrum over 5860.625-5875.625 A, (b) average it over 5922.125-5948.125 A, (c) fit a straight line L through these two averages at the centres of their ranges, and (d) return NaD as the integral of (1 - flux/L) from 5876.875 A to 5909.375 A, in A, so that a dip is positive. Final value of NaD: 4.2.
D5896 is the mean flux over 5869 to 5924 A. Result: 31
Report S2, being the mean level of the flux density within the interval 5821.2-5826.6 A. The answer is 31.4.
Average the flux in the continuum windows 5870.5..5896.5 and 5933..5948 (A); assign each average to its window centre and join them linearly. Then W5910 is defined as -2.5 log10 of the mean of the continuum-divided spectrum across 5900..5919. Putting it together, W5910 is 0.09 mag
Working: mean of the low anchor 31.1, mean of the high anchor 35.8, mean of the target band 30.7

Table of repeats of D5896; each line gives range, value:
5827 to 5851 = 34.3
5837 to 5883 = 34.5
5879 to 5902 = 28.8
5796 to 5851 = 34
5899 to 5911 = 31.5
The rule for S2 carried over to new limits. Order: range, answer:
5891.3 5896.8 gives 25.2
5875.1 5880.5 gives 36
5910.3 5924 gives 30.2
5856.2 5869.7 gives 34.3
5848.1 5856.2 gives 33.9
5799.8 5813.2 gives 34.8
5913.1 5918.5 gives 28.8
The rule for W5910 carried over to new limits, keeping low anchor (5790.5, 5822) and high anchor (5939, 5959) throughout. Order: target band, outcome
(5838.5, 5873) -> -0.01 mag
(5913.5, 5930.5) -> 0.13 mag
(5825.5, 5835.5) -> 0.00 mag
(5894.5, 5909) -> 0.14 mag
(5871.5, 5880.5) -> -0.05 mag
